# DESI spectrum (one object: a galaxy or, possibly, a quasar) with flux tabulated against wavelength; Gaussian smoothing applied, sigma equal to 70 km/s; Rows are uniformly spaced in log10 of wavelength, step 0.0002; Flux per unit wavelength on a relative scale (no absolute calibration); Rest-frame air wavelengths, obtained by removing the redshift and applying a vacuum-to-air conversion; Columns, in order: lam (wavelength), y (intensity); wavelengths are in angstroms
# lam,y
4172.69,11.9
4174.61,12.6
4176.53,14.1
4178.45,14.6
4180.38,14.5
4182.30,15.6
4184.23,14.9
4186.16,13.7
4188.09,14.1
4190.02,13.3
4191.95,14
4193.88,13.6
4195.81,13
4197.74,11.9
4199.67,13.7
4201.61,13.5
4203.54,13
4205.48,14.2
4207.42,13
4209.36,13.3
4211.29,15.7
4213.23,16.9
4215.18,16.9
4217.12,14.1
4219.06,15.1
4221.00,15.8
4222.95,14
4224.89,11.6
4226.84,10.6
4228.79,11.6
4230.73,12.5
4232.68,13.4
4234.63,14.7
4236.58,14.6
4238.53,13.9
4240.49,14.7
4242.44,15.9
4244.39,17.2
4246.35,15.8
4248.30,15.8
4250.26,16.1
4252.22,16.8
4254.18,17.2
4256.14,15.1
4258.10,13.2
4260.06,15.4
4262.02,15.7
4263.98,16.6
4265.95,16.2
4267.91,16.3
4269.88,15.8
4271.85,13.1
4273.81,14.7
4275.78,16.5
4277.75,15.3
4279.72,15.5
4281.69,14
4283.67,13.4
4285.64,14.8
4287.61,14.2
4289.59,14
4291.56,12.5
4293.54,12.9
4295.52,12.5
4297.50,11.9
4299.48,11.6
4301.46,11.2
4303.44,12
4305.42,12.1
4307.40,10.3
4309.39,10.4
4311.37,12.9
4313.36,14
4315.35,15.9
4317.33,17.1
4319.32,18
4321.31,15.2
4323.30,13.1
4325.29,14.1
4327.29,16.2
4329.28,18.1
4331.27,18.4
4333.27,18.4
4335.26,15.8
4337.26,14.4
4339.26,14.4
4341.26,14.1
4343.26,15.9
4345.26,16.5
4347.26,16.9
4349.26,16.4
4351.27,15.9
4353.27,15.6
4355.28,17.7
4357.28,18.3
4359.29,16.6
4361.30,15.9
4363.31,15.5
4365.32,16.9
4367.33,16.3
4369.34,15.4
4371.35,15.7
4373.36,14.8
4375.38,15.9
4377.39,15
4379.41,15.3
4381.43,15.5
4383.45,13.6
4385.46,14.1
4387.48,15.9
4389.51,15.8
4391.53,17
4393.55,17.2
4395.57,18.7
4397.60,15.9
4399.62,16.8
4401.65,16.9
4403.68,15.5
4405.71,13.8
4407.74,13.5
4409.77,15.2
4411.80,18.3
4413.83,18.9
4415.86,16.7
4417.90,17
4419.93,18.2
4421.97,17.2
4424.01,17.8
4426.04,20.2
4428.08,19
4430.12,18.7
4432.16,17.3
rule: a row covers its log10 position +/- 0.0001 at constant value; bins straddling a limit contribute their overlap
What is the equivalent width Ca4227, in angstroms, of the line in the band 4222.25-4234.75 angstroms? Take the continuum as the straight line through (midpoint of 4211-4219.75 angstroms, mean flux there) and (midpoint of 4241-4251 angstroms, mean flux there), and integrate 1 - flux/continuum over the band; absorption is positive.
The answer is 2.71 angstroms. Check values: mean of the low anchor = 15.8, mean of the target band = 12.5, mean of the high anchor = 16.1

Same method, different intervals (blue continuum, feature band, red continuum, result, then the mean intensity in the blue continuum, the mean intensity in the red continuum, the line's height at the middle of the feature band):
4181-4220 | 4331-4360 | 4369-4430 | -0.91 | 14.2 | 16.4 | 15.8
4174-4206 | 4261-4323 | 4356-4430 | 4.24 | 13.8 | 16.4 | 15.1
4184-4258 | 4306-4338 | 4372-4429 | 0.82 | 14.3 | 16.4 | 15.5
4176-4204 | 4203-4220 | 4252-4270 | -0.34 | 13.8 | 15.8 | 14.4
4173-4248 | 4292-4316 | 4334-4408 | 4.54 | 14.1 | 15.9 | 15.1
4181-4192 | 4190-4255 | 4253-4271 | 2.75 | 14.3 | 15.7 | 15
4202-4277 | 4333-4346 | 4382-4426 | 0.28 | 14.8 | 16.5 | 15.8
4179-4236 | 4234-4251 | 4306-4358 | -1.28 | 13.9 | 15.5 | 14.3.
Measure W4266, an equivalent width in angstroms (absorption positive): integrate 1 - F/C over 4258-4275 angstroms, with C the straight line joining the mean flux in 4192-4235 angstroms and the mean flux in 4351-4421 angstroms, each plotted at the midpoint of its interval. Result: -1.02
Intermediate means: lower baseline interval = 13.7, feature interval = 15.3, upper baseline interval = 16.2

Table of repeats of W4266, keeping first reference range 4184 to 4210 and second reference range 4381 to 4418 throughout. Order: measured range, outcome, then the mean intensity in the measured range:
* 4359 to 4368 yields -0.3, 16.2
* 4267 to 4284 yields -0.6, 15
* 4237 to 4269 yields -3.4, 15.7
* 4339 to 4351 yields -0.3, 15.8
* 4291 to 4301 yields 1.7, 12.2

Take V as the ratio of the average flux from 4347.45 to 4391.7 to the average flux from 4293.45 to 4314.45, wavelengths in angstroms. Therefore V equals 1.33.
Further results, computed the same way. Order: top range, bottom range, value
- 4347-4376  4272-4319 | 1.20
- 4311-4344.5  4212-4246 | 1.09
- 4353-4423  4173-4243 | 1.16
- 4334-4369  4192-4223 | 1.13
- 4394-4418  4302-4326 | 1.20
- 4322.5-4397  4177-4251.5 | 1.12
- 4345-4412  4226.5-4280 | 1.06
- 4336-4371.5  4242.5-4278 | 1.02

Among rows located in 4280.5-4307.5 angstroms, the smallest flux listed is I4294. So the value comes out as 10.3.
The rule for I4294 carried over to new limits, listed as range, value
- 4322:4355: 13.1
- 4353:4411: 13.5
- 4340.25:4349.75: 14.1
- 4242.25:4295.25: 12.5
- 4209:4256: 10.6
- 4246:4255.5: 15.8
